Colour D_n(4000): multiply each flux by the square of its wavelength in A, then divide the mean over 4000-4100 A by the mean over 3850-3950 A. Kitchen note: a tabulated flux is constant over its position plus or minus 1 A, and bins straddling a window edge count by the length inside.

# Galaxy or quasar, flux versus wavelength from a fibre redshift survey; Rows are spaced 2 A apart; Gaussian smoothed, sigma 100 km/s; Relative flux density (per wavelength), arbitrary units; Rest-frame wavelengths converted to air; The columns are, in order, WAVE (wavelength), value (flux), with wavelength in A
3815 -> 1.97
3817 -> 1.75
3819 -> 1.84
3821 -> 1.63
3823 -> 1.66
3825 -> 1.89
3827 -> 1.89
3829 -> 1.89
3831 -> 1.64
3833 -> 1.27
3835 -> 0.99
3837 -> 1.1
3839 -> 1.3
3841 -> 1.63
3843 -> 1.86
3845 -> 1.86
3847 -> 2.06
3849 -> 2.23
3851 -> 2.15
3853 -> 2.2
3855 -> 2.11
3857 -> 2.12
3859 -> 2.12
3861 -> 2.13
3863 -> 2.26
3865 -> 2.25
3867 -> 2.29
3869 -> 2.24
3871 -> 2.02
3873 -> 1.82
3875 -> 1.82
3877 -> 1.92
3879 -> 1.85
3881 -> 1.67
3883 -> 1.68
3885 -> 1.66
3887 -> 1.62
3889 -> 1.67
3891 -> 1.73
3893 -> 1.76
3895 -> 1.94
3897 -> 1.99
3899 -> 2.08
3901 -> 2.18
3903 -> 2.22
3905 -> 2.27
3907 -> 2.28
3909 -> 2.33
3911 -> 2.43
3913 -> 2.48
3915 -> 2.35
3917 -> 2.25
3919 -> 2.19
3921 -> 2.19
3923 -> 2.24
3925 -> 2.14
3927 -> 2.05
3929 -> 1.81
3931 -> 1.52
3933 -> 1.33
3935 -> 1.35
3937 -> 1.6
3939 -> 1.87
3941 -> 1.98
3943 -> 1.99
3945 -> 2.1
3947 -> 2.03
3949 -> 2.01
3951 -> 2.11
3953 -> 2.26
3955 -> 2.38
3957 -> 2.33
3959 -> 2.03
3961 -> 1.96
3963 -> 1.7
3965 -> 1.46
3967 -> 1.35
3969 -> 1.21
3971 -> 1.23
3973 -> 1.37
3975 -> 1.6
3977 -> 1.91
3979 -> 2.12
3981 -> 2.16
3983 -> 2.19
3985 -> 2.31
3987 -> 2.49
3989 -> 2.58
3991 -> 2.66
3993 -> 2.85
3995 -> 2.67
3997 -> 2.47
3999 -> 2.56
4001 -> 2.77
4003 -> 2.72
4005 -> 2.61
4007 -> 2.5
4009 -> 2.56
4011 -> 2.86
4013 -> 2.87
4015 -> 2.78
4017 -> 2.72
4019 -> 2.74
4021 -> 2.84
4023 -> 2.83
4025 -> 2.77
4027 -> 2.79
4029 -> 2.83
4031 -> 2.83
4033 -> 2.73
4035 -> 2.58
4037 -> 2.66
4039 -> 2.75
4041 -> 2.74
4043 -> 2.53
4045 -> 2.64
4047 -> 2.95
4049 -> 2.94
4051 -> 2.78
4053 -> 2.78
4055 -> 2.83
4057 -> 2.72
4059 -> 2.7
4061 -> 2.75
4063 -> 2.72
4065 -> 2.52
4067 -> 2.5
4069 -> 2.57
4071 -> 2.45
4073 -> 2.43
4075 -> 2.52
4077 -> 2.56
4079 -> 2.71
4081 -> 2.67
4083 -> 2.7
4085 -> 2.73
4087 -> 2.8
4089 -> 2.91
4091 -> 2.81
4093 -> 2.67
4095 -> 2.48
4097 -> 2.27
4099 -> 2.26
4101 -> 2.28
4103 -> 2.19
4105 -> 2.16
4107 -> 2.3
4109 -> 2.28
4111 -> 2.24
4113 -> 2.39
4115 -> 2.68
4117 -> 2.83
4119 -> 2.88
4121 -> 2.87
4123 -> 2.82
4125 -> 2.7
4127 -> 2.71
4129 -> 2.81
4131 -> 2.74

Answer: 1.44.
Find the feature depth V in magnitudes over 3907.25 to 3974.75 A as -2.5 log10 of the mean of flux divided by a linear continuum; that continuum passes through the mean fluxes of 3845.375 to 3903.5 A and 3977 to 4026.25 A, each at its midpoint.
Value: 0.19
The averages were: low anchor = 1.99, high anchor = 2.6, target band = 1.93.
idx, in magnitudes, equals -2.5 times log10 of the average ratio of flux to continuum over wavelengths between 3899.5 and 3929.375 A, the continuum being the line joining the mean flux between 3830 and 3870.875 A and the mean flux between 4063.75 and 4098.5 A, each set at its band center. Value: -0.07 mag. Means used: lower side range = 1.89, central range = 2.23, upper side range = 2.6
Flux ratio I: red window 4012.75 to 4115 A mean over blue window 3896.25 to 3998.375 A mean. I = 1.3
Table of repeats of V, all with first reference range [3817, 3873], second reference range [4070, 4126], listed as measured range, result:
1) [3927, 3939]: 0.304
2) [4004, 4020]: -0.165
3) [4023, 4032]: -0.186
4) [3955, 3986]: 0.215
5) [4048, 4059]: -0.151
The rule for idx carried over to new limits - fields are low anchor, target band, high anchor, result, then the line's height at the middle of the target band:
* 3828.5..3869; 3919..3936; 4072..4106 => 0.13 mag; 2.1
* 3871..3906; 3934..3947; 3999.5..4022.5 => 0.22 mag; 2.24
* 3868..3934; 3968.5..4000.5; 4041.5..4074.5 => 0.09 mag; 2.35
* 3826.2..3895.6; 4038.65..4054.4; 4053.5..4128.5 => -0.13 mag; 2.44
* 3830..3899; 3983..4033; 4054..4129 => -0.16 mag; 2.32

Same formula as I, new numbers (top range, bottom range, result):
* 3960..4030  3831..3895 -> 1.27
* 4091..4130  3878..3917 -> 1.25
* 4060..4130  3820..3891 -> 1.40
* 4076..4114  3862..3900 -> 1.31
